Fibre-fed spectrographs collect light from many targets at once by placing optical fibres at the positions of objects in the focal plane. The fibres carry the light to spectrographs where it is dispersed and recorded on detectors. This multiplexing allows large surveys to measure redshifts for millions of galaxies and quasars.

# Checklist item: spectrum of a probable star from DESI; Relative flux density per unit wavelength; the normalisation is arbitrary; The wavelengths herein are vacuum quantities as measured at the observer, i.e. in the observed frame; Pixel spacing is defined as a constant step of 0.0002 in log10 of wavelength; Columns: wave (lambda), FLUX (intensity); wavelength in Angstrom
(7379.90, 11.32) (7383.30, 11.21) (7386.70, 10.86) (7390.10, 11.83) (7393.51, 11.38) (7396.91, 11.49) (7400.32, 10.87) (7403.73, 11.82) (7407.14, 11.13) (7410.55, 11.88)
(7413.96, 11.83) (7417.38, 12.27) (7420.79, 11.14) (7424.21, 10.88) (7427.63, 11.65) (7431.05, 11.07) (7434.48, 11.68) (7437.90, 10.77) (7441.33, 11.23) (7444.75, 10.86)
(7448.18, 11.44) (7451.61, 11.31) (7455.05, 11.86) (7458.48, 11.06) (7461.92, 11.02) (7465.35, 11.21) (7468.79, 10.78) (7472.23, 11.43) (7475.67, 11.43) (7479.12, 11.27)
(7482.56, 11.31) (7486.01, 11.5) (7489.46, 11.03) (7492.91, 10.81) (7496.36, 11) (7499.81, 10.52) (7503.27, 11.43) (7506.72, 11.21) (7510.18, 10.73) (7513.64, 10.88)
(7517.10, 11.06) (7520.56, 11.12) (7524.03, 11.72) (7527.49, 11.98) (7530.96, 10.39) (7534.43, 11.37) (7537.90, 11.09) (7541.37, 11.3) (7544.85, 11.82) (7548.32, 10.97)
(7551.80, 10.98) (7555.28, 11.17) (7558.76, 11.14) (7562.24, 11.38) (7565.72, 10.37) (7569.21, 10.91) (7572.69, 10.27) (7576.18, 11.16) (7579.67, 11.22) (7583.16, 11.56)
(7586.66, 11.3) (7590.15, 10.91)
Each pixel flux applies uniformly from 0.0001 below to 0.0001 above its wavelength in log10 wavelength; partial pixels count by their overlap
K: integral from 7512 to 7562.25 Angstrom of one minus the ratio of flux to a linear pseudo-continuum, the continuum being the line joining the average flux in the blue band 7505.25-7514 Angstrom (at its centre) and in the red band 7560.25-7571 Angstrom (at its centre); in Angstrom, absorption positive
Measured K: -1.4 Angstrom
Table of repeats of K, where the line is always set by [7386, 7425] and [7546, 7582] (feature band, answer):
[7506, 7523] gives 0.18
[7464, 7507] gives 0.32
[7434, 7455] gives 0.22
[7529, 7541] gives 0.07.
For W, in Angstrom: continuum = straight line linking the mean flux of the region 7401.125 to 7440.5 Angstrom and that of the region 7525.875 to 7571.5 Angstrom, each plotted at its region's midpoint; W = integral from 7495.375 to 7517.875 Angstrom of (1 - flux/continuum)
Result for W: 0.5 Angstrom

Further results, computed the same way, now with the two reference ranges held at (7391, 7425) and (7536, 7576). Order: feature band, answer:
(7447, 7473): 0.2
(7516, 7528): -0.3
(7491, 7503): 0.4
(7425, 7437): 0.1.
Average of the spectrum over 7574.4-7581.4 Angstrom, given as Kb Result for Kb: 11.2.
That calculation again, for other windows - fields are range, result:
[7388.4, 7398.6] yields 11.6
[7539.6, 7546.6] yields 11.6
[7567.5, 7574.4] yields 10.6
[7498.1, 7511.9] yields 11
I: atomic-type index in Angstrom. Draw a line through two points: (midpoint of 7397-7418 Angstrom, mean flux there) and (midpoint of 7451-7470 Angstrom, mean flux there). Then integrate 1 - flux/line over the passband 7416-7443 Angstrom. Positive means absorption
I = 0.3 Angstrom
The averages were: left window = 11.6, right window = 11.2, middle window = 11.3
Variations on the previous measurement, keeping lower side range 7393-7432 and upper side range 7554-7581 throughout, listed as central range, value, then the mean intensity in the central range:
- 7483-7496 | 0.1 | 11.1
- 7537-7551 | -0.3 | 11.3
